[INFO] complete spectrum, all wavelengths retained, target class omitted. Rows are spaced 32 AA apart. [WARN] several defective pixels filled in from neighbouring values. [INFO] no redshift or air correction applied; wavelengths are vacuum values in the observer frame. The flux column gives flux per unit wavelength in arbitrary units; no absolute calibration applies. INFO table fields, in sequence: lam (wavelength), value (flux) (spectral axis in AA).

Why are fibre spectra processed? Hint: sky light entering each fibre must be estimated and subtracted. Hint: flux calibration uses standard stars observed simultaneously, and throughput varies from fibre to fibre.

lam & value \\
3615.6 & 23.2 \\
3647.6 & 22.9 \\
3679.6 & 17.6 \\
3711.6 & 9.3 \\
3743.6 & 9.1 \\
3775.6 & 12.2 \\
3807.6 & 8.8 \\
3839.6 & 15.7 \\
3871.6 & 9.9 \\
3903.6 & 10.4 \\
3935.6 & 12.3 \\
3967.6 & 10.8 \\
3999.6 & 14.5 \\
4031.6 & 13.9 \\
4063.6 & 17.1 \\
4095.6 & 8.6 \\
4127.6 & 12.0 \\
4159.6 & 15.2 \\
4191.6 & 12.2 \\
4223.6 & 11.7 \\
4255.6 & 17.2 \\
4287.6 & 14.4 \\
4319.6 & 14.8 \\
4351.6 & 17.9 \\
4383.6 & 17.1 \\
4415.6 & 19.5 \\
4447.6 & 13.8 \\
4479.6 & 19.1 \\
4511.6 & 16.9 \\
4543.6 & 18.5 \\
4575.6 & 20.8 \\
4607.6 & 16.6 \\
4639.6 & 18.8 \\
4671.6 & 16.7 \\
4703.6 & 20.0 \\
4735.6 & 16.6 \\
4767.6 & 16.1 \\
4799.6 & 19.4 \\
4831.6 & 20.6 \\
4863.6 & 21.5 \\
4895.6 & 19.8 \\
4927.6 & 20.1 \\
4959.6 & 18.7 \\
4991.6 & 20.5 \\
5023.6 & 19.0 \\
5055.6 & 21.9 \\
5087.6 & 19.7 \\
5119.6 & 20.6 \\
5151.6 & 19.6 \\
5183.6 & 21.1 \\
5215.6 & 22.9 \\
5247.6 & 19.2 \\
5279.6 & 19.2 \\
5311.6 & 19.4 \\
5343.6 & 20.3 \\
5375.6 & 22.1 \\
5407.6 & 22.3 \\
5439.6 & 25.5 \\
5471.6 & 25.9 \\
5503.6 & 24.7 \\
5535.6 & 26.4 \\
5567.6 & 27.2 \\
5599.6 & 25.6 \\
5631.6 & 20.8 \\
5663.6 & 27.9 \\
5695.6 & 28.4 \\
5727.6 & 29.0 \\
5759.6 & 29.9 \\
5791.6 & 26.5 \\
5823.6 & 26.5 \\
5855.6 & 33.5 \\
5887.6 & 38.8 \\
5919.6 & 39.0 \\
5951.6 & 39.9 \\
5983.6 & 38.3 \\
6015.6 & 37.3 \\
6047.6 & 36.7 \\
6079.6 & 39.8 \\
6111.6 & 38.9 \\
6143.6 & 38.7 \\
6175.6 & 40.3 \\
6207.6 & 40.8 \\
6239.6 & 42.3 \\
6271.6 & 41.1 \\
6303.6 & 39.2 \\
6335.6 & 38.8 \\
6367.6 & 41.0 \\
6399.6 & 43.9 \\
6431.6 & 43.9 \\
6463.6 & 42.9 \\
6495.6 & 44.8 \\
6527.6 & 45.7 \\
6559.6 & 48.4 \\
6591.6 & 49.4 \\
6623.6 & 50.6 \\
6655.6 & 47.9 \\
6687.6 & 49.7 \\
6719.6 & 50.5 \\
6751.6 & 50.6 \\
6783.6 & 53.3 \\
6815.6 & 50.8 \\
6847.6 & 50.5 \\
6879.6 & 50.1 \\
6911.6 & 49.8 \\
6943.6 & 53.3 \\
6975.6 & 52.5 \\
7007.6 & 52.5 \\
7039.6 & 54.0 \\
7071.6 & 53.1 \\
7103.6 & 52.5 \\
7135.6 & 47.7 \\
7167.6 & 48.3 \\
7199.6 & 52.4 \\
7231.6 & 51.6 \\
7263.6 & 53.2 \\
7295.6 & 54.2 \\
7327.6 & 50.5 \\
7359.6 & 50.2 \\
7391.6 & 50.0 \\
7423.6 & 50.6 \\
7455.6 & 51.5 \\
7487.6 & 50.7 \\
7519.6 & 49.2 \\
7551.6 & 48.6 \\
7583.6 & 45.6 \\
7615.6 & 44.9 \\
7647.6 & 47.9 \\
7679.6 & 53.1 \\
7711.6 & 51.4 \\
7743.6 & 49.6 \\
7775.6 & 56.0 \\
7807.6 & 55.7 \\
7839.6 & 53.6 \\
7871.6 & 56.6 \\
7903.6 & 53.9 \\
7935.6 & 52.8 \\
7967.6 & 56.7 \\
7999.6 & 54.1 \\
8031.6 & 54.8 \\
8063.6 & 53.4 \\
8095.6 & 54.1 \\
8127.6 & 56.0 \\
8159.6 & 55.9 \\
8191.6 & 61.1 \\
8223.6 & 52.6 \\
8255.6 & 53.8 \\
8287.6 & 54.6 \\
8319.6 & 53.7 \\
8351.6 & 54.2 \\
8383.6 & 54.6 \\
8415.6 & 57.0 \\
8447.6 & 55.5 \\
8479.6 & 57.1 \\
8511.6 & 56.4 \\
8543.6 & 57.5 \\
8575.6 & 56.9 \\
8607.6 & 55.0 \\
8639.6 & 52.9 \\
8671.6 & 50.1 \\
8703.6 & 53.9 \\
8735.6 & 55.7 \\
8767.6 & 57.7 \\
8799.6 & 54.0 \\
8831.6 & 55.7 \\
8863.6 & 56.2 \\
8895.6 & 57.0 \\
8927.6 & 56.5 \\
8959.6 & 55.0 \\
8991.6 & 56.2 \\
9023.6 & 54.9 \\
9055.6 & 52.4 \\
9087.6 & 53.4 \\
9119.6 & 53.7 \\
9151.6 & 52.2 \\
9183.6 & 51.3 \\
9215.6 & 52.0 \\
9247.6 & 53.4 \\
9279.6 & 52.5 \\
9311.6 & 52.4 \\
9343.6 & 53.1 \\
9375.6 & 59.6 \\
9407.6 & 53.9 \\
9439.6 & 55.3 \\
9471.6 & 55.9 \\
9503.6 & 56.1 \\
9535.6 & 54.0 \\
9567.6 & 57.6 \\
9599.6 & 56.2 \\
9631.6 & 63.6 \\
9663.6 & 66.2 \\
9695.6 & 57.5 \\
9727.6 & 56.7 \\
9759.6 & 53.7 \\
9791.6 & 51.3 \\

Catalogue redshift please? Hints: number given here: 0.47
